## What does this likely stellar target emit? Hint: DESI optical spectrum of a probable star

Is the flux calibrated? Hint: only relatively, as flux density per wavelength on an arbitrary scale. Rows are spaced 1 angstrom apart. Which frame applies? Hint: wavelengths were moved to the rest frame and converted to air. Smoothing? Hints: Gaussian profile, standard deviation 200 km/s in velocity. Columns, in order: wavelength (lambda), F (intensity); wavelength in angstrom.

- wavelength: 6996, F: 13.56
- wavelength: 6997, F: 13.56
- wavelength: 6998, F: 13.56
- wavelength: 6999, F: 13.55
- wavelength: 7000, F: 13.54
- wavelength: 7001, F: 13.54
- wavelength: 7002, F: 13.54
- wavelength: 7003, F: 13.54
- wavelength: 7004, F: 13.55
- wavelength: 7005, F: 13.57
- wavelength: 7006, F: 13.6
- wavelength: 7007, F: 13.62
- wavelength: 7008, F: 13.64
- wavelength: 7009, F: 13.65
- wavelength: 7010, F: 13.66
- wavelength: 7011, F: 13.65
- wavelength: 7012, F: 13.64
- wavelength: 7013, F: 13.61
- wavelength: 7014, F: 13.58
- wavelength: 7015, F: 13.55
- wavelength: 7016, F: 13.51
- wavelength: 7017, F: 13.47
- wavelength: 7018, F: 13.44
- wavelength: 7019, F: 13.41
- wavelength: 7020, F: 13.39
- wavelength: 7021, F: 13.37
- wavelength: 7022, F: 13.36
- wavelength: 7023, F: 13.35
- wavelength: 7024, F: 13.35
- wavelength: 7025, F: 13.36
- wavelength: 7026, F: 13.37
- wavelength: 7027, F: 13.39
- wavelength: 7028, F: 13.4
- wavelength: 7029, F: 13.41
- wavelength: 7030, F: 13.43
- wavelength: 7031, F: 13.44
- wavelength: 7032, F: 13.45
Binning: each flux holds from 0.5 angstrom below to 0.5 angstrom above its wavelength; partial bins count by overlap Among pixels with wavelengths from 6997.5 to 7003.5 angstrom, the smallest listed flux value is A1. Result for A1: 13.54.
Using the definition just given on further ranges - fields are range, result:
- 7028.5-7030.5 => 13.41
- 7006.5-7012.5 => 13.62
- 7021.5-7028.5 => 13.35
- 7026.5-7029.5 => 13.39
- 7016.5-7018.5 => 13.44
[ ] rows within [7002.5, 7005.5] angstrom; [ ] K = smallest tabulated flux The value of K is 13.54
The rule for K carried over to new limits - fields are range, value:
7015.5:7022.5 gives 13.36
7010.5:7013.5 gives 13.61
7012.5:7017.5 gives 13.47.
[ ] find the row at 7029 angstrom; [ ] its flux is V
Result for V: 13.41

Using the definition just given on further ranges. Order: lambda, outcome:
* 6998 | 13.56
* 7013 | 13.61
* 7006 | 13.6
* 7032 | 13.45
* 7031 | 13.44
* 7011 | 13.65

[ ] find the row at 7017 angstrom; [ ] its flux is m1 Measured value 13.47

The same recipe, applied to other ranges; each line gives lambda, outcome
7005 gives 13.57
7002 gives 13.54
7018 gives 13.44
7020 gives 13.39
